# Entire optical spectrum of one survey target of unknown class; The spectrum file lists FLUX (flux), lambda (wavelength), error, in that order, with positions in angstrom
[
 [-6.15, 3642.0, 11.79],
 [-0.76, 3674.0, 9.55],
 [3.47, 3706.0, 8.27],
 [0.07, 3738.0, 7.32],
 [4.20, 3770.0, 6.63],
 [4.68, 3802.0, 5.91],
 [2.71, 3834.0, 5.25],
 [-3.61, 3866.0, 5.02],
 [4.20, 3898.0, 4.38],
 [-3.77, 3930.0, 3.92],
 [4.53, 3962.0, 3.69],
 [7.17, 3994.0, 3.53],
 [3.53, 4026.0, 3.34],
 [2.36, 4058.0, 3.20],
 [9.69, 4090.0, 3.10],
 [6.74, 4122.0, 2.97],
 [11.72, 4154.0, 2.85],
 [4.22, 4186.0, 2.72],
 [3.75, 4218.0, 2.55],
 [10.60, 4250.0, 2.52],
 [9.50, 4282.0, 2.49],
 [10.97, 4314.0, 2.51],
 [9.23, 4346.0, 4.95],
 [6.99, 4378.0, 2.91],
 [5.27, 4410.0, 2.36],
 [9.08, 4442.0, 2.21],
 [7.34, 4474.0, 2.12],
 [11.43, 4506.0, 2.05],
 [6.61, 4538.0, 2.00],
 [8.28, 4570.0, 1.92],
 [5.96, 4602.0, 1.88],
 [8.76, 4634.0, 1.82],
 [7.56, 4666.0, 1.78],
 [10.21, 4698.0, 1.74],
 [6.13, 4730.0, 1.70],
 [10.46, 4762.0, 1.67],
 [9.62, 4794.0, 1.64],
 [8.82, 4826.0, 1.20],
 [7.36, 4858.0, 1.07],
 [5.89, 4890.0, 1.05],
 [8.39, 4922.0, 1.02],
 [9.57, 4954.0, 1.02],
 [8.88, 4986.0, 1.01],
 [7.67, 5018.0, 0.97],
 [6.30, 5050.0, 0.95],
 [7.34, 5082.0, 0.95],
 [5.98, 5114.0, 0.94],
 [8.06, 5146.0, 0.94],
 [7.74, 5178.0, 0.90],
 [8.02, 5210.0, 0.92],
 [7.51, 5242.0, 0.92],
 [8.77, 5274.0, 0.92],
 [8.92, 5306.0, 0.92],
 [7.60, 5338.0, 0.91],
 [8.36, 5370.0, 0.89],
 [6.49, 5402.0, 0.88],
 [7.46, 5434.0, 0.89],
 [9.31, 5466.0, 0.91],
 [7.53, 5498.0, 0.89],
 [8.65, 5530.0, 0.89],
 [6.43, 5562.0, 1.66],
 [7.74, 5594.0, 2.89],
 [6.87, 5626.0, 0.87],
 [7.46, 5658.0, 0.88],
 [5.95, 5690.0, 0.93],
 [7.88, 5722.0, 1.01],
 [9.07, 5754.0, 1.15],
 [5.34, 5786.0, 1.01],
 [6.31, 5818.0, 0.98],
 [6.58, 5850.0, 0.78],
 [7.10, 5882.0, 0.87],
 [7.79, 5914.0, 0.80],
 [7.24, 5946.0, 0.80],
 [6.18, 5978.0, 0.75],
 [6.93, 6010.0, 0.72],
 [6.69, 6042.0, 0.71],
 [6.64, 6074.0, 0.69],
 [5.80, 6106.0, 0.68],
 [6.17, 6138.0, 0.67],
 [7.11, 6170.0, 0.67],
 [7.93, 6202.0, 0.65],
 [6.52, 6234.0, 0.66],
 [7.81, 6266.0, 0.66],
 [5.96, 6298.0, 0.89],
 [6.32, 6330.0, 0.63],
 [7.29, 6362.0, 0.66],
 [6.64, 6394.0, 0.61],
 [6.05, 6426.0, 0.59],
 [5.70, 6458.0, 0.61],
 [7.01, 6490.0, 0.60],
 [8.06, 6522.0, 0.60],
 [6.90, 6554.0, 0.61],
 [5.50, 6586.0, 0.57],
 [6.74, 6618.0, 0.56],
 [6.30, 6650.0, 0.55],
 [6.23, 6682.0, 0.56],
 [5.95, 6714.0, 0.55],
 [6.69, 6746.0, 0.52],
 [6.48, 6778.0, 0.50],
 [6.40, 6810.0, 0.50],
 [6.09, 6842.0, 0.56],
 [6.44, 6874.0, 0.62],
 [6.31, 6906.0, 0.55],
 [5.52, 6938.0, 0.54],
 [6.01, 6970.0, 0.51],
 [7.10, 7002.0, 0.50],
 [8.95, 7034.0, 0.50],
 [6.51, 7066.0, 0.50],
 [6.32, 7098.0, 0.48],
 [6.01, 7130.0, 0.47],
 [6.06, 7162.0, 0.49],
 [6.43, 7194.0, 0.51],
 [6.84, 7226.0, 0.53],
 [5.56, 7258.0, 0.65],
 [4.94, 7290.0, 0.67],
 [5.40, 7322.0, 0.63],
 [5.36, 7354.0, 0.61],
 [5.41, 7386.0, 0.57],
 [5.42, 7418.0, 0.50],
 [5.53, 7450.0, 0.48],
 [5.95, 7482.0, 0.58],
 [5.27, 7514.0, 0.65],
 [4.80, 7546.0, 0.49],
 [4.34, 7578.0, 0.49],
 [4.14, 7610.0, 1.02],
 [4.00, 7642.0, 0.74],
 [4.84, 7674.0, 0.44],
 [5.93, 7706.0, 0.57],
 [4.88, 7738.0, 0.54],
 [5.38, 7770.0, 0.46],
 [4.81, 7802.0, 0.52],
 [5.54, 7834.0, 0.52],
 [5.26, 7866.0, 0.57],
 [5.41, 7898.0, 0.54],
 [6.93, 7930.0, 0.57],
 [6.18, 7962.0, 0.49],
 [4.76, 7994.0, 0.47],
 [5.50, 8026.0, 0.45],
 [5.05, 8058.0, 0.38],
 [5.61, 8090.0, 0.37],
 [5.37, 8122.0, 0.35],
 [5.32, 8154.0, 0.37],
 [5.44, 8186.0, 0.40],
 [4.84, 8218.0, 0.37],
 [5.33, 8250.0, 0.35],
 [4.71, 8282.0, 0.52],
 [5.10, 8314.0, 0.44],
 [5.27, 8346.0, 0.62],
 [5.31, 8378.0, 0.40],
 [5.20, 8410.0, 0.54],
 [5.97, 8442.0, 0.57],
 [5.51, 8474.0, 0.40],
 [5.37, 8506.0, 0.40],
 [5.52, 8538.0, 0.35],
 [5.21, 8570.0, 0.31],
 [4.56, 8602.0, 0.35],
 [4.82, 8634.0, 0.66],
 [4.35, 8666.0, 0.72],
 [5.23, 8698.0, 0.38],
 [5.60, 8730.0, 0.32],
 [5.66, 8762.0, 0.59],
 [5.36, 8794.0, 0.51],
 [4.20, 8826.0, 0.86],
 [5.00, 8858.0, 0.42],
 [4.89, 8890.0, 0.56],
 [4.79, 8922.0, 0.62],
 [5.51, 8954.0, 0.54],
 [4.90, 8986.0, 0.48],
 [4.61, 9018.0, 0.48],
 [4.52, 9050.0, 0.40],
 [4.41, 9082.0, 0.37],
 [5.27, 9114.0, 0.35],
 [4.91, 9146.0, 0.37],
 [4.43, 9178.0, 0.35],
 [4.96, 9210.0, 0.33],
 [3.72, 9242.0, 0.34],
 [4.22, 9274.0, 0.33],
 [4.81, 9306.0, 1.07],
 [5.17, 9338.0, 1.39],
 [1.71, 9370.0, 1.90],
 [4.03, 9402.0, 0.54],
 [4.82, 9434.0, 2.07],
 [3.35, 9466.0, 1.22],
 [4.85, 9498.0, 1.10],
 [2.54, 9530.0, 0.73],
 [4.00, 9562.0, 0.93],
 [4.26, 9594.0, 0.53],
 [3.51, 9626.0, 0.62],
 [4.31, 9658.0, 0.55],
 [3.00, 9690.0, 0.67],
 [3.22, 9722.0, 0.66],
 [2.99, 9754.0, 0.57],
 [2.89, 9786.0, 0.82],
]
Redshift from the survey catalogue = 0.07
